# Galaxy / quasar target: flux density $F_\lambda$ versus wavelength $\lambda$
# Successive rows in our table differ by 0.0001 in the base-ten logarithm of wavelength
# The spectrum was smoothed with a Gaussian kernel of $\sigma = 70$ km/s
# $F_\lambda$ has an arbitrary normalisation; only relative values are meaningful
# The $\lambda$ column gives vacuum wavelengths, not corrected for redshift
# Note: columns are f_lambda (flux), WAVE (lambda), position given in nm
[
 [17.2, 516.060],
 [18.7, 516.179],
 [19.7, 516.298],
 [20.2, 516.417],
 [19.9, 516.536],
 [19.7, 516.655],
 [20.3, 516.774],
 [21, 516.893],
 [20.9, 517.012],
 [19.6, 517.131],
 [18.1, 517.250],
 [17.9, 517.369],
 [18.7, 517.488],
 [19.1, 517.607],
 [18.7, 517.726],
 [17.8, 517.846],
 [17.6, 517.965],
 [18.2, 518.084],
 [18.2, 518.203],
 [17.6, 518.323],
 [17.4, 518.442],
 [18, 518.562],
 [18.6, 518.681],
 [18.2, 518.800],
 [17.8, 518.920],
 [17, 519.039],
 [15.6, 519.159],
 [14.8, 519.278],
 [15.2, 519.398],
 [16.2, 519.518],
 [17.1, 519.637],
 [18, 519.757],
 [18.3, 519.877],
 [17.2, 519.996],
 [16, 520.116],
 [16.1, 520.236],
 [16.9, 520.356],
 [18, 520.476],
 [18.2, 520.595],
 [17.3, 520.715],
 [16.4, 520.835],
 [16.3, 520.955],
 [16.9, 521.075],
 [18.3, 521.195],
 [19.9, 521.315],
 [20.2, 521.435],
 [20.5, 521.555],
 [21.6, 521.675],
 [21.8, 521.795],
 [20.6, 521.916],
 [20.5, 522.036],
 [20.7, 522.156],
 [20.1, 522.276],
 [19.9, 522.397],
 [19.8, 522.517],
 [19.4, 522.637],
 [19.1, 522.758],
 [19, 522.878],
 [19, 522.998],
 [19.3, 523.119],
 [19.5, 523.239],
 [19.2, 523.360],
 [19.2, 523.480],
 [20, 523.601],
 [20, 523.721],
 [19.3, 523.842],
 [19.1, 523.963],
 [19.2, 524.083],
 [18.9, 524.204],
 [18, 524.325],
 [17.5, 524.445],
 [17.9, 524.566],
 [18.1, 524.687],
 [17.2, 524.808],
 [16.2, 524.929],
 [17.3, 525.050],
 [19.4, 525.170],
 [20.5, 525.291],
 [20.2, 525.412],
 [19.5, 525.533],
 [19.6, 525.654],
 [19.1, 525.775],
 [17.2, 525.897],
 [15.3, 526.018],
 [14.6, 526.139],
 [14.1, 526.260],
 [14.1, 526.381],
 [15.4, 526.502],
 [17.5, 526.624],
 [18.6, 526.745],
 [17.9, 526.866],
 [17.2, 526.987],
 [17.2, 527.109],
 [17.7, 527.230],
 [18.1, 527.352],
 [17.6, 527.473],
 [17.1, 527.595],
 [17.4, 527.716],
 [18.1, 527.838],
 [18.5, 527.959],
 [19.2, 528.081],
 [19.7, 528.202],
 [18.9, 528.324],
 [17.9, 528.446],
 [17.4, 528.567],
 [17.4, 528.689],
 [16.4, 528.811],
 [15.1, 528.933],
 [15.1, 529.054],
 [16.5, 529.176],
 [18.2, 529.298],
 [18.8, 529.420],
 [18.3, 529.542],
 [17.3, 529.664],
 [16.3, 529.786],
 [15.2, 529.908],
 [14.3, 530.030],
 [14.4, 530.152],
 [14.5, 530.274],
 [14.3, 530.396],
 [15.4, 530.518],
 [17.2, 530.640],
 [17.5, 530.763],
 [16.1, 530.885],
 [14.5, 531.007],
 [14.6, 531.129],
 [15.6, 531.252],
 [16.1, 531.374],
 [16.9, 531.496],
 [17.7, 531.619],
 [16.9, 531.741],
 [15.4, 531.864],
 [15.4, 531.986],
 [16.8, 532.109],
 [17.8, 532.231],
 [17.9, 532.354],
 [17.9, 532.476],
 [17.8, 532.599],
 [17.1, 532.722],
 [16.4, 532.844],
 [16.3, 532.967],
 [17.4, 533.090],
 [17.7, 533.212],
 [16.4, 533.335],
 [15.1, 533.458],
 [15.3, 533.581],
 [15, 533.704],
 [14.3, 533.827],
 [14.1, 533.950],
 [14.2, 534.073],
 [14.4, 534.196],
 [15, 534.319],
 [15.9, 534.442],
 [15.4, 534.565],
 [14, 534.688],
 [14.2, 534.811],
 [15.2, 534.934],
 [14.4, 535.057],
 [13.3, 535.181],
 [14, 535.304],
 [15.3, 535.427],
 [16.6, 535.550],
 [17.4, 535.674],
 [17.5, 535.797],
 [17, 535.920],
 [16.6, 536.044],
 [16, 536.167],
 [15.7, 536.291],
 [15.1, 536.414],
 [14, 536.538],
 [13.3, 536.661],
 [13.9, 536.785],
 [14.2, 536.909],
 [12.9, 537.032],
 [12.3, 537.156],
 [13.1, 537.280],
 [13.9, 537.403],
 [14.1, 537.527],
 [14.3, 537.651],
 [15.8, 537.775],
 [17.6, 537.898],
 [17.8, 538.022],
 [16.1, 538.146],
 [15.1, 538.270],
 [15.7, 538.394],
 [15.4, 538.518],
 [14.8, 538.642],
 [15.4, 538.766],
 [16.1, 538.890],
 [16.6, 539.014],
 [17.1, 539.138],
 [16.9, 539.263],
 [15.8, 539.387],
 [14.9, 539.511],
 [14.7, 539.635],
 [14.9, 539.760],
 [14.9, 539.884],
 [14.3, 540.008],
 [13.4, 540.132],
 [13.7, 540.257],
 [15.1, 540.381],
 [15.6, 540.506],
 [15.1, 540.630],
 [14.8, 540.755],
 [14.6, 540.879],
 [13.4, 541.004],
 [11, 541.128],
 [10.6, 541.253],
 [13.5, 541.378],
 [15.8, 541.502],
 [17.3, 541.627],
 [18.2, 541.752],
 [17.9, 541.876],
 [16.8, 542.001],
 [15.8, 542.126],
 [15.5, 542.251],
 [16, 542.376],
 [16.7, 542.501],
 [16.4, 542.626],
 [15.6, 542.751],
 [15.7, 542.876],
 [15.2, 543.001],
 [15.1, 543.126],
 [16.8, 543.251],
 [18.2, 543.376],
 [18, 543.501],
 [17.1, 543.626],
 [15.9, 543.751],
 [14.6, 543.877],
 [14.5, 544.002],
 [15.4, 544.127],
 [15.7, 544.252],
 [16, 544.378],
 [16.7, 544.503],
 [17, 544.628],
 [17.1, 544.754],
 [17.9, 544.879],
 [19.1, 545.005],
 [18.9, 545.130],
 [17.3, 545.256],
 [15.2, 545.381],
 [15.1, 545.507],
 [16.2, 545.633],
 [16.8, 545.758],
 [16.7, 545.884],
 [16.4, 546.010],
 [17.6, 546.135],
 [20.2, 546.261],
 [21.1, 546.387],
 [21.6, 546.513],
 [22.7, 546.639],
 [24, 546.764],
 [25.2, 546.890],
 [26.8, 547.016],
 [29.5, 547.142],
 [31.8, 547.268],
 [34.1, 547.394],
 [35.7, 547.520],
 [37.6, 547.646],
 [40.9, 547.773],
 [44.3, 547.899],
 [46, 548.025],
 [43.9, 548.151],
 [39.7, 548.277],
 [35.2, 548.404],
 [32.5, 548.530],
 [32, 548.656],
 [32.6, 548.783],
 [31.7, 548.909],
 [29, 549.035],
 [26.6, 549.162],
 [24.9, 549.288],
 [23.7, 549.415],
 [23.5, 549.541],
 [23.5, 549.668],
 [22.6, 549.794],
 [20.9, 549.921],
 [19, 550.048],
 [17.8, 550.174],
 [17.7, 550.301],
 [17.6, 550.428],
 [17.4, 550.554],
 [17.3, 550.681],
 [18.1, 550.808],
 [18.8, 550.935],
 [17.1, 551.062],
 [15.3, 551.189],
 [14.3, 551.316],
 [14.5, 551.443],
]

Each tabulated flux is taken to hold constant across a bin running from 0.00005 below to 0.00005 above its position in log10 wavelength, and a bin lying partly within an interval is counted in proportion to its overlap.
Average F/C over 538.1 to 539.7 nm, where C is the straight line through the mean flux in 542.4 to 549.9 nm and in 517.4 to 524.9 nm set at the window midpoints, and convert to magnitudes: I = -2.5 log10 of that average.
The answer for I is 0.36 mag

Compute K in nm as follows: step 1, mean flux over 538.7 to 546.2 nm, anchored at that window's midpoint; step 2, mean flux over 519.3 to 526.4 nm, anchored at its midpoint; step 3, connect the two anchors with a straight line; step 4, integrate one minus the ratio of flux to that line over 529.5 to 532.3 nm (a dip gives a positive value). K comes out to 0.21 nm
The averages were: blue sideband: 18.4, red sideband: 15.8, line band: 16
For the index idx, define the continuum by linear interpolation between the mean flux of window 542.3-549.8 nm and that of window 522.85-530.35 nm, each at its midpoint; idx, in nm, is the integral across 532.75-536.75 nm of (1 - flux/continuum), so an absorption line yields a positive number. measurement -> 0.92 nm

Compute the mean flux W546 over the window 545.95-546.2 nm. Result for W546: 17.1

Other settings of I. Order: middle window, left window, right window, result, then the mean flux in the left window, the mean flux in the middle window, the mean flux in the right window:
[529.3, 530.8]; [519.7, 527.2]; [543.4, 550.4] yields 0.23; 18.4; 16.2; 24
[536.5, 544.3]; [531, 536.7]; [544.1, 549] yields 0.33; 15.8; 15.3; 25.6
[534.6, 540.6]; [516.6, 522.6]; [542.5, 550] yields 0.39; 18.4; 15.1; 23.4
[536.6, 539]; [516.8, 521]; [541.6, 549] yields 0.38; 17.7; 14.9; 22.5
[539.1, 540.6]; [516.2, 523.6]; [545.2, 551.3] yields 0.47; 18.6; 15.1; 25.2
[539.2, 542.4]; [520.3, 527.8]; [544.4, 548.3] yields 0.48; 18.4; 15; 25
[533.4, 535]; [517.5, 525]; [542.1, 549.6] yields 0.37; 18.4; 14.8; 23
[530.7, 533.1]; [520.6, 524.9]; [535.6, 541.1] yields 0.01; 19.1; 16.6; 15.1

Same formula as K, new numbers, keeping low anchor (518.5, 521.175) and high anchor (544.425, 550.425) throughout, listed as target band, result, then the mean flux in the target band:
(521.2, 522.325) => -0.188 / 20.5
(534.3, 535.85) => 0.458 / 15.2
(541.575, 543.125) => 0.485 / 16.4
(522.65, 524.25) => -0.105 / 19.3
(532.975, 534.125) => 0.305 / 15.5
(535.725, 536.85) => 0.333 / 15.5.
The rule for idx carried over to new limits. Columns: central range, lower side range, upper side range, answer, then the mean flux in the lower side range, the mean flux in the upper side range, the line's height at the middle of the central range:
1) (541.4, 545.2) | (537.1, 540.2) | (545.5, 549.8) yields 0.931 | 15.2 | 28.3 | 22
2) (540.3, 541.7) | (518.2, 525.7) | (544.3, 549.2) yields 0.578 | 18.5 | 26.1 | 24.3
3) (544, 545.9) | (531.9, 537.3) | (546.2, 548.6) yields 0.810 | 15.5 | 32.3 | 29.1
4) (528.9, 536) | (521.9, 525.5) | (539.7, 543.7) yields 0.562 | 19.1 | 15.4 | 17.3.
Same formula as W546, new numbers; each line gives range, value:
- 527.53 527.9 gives 17.5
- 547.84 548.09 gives 45.2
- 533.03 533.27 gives 17.6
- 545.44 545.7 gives 15.7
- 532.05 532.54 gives 17.6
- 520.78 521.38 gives 17.6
